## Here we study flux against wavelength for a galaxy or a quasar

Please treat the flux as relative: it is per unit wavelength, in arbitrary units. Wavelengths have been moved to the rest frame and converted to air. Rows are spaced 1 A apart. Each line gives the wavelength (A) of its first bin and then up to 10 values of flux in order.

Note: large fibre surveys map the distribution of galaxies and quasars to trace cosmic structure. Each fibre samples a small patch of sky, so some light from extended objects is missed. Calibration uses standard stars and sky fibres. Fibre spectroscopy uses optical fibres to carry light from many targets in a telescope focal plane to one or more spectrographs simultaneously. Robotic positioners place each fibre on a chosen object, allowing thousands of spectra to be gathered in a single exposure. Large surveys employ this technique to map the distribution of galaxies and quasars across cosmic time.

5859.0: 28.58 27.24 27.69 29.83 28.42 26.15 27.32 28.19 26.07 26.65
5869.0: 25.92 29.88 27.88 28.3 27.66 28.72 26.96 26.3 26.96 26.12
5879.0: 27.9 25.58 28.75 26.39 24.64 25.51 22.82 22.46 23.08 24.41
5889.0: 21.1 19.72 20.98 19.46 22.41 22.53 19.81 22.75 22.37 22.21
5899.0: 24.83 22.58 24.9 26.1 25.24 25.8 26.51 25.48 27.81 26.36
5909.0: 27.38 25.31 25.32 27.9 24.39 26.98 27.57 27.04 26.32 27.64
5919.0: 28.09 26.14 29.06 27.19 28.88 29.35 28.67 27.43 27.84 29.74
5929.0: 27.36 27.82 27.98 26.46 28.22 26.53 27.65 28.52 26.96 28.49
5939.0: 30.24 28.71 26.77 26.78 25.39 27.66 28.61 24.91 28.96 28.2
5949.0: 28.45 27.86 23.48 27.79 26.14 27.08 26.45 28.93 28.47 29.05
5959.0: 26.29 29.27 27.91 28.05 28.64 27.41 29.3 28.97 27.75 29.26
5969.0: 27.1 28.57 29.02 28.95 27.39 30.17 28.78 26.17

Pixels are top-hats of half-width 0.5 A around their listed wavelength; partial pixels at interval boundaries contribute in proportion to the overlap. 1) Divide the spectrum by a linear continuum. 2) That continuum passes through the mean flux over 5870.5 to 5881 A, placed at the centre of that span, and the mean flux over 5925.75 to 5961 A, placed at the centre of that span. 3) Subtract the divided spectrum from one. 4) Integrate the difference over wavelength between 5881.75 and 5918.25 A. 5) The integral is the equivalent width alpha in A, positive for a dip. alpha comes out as 4.0 A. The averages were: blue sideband 27.3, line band 24.4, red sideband 27.6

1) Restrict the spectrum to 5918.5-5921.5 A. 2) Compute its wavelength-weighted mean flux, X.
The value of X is 27.8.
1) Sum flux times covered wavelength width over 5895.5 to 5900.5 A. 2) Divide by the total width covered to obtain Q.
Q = 22.9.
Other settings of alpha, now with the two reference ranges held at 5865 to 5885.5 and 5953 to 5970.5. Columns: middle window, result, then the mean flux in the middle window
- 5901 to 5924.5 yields 0.5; 26.8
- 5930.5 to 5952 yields 0.3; 27.5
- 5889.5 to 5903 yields 2.3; 22.5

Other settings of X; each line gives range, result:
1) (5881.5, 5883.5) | 25.5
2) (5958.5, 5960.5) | 27.8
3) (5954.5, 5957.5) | 27.9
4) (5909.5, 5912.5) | 26.2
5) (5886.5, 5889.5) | 22.9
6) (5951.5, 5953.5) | 27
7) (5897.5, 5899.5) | 23.5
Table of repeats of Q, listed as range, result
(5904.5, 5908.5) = 26.5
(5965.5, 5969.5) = 28.3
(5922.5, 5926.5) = 28.6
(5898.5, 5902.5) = 24.6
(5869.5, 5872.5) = 28.7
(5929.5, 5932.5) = 27.4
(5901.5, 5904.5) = 25.7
